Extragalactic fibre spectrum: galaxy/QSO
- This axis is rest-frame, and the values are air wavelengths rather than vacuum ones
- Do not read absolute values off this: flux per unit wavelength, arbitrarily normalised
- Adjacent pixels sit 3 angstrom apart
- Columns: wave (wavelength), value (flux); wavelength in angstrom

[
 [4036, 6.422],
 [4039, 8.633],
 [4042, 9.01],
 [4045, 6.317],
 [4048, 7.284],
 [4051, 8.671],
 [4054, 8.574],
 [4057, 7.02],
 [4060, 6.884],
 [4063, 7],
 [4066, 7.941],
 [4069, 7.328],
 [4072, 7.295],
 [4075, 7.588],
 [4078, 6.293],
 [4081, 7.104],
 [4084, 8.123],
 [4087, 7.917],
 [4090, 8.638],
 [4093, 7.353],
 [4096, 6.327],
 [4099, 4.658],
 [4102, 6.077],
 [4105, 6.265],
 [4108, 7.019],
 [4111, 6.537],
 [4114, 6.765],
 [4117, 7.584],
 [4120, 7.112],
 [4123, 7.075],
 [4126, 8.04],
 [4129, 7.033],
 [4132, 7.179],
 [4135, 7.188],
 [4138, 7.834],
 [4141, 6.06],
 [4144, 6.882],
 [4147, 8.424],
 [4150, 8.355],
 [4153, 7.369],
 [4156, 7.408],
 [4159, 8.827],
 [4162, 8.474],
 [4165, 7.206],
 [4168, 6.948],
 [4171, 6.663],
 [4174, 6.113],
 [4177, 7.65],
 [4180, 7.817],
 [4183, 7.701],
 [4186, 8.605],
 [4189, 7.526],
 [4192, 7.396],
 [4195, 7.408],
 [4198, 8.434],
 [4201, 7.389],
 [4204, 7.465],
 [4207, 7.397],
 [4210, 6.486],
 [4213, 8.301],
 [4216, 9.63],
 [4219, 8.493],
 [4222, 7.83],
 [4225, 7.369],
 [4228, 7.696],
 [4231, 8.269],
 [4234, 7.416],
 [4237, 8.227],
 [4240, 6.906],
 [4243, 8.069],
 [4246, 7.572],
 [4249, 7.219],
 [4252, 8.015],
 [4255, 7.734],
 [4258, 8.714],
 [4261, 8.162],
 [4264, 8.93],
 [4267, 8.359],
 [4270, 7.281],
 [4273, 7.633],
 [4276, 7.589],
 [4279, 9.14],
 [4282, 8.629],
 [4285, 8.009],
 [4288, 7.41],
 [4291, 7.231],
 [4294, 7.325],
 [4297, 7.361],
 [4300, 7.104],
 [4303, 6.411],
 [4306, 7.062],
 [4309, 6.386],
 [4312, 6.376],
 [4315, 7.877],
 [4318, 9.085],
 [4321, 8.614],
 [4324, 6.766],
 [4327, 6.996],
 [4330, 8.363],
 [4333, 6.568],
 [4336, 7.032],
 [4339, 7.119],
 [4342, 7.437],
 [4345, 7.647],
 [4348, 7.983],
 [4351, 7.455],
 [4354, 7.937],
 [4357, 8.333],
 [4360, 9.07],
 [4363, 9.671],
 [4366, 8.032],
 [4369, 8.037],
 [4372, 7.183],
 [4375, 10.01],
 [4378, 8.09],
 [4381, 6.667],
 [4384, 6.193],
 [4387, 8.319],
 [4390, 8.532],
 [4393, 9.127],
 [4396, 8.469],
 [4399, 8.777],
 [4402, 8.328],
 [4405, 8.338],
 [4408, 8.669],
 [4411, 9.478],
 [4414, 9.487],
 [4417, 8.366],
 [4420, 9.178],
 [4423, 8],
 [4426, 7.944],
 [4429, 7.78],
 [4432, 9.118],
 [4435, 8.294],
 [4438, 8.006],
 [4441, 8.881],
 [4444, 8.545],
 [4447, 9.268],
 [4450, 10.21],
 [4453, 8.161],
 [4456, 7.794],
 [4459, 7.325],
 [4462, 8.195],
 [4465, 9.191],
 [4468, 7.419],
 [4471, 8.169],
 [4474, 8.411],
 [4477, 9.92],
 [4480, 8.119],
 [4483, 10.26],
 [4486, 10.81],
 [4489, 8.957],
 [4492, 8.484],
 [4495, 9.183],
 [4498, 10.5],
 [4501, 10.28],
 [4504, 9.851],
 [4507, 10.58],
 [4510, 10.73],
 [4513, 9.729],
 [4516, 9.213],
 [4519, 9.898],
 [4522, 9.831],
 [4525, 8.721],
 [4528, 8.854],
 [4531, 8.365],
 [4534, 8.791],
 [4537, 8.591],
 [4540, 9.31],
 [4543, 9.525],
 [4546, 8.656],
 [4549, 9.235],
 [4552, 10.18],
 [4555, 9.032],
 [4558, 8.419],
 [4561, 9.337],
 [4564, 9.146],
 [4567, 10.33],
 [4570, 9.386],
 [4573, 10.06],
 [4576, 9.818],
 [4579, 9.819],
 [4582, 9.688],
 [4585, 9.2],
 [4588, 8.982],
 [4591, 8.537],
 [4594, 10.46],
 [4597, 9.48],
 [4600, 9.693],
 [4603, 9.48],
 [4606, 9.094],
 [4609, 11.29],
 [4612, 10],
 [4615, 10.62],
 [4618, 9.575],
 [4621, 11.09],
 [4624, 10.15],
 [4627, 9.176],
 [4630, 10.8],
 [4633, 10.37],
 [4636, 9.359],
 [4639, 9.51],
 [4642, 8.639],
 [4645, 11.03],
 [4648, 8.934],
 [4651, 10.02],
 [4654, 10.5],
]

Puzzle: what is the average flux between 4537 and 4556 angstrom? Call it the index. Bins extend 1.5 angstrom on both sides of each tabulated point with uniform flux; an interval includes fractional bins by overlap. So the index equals 9.27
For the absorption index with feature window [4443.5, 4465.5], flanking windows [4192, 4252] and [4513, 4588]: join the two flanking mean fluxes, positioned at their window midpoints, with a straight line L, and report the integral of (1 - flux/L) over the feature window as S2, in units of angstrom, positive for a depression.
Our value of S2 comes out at 0.7 angstrom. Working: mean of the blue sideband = 7.76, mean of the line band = 8.56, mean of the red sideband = 9.31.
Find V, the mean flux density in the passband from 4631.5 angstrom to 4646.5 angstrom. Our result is 9.78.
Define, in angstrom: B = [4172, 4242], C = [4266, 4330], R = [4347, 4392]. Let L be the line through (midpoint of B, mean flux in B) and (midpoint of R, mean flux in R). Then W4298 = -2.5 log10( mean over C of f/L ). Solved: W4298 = 0.05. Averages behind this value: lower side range 7.71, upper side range 8.11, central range 7.57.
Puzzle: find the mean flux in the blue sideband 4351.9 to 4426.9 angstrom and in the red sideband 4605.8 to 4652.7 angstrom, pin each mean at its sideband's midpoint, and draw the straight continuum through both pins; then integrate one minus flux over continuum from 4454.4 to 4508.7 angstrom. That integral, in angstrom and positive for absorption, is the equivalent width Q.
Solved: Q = -0.3 angstrom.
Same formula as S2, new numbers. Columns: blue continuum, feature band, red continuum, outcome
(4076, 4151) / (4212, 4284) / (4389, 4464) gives -2.9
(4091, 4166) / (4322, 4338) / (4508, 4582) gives 2.0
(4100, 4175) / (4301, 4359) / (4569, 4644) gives 5.7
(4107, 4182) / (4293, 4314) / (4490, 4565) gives 3.4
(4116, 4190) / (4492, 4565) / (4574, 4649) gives -0.2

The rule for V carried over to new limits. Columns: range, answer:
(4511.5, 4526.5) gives 9.48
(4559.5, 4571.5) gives 9.55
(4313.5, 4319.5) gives 8.48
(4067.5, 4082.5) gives 7.12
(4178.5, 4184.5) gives 7.76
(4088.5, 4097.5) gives 7.44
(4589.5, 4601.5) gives 9.54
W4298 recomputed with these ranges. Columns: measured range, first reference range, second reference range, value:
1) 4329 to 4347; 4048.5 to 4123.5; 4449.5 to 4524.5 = 0.15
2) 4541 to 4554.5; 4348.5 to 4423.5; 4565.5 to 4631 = 0.01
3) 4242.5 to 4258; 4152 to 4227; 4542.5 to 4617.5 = 0.02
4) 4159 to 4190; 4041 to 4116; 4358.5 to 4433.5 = 0.00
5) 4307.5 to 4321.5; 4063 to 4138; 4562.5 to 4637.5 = 0.09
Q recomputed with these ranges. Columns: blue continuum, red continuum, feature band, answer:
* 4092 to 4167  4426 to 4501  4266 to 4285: -0.5 angstrom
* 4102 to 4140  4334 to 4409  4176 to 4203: -1.5 angstrom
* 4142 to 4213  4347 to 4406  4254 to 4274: -0.7 angstrom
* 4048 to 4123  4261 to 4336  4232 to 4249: -0.3 angstrom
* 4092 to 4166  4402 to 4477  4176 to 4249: -2.5 angstrom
